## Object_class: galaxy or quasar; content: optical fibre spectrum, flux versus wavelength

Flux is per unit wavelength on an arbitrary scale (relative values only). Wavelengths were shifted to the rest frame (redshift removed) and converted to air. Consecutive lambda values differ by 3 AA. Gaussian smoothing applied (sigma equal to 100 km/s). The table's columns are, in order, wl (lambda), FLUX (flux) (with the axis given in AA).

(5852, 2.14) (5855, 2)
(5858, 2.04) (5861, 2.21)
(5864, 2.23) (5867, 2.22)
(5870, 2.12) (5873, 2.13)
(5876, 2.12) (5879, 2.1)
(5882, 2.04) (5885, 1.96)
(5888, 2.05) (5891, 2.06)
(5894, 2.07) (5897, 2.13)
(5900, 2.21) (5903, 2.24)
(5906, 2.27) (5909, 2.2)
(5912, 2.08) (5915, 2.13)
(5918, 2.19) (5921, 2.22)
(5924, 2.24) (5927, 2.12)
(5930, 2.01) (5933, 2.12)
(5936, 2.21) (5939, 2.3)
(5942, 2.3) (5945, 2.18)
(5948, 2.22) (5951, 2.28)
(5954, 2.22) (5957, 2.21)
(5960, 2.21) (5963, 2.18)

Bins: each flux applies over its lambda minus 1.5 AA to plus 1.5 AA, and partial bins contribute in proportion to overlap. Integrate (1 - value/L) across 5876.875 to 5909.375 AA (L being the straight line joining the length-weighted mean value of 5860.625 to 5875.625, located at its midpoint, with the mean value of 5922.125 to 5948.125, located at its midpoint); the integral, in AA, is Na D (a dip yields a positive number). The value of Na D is 0.9 AA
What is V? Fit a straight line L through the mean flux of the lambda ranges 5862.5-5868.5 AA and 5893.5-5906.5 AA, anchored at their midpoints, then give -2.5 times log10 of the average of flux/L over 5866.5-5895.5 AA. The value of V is 0.06 mag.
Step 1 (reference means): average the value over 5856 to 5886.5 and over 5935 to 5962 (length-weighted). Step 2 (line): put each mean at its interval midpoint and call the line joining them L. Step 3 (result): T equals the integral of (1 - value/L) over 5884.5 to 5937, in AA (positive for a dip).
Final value 0.8 AA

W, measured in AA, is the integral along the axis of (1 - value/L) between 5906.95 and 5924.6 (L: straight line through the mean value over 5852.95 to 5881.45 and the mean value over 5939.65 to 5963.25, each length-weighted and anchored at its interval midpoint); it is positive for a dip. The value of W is 0.1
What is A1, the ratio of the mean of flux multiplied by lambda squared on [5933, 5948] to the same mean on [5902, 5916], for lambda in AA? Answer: 1.03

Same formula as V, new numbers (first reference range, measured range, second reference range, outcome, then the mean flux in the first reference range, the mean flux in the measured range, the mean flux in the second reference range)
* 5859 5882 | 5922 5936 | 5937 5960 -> 0.04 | 2.15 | 2.14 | 2.24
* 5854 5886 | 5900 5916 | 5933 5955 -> -0.01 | 2.11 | 2.19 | 2.24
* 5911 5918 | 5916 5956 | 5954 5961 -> -0.02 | 2.12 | 2.2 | 2.21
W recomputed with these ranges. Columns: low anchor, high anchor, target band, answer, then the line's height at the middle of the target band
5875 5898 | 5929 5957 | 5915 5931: 0.0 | 2.16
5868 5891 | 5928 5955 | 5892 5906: -0.4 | 2.12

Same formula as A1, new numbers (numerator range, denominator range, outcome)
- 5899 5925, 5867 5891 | 1.07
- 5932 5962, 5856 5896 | 1.08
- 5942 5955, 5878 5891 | 1.12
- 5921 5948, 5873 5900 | 1.07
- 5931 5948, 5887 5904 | 1.06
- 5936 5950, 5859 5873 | 1.06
